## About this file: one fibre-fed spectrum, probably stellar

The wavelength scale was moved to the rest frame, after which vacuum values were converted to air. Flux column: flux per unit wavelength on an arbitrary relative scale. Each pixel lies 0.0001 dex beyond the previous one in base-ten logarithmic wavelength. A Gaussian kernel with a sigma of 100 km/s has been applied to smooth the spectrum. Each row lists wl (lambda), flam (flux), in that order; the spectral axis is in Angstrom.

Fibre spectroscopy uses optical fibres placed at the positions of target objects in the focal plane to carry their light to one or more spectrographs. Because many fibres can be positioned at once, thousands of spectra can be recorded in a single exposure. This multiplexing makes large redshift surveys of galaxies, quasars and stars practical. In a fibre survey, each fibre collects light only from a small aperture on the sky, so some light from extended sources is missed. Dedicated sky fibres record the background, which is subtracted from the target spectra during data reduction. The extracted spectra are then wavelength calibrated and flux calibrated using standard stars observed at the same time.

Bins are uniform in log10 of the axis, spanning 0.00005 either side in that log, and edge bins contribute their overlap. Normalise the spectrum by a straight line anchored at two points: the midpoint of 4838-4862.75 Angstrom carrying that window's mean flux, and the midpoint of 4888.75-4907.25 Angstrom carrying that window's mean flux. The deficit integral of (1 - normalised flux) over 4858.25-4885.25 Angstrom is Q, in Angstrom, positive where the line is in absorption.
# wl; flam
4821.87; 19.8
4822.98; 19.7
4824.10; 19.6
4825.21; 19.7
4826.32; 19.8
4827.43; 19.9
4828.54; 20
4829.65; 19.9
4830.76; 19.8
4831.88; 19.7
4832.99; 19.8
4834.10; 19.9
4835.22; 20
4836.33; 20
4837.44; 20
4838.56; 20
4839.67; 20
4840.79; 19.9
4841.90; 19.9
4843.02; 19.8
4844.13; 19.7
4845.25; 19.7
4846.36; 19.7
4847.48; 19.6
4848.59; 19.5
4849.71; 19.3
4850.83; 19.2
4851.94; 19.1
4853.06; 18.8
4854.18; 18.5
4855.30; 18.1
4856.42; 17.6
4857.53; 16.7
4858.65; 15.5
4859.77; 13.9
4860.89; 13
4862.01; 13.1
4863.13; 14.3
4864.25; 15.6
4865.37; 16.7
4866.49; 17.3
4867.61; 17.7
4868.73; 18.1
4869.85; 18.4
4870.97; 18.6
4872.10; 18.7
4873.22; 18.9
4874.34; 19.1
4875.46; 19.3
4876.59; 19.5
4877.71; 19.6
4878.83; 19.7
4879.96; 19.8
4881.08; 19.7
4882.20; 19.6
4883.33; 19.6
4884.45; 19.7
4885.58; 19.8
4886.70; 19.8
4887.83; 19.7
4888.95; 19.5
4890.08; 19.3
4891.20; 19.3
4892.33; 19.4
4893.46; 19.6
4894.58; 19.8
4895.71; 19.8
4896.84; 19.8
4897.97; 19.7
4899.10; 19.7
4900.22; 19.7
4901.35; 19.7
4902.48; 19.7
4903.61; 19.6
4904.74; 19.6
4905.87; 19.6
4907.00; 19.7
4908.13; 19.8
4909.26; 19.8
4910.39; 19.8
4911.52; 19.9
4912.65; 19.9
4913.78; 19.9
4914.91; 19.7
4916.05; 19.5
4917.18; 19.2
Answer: 1.6 Angstrom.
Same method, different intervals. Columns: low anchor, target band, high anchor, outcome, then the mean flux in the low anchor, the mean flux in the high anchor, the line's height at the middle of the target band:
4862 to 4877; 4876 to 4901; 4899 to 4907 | -1.14 Angstrom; 17.7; 19.7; 18.8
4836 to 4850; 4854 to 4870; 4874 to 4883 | 2.82 Angstrom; 19.8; 19.5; 19.7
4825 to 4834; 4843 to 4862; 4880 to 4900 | 1.80 Angstrom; 19.8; 19.6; 19.8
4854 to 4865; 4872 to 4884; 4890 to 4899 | -1.19 Angstrom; 15.5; 19.6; 17.7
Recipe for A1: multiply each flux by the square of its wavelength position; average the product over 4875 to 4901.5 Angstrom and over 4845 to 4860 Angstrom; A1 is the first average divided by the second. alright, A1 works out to 1.09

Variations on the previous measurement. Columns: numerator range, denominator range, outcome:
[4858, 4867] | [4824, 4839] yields 0.76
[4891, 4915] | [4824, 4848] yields 1.02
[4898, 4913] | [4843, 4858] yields 1.07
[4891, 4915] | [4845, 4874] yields 1.15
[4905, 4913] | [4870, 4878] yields 1.05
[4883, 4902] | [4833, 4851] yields 1.01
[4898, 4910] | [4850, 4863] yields 1.21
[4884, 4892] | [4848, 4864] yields 1.18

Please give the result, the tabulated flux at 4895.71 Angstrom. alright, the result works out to 19.8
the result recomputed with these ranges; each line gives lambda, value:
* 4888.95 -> 19.5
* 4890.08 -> 19.3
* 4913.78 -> 19.9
